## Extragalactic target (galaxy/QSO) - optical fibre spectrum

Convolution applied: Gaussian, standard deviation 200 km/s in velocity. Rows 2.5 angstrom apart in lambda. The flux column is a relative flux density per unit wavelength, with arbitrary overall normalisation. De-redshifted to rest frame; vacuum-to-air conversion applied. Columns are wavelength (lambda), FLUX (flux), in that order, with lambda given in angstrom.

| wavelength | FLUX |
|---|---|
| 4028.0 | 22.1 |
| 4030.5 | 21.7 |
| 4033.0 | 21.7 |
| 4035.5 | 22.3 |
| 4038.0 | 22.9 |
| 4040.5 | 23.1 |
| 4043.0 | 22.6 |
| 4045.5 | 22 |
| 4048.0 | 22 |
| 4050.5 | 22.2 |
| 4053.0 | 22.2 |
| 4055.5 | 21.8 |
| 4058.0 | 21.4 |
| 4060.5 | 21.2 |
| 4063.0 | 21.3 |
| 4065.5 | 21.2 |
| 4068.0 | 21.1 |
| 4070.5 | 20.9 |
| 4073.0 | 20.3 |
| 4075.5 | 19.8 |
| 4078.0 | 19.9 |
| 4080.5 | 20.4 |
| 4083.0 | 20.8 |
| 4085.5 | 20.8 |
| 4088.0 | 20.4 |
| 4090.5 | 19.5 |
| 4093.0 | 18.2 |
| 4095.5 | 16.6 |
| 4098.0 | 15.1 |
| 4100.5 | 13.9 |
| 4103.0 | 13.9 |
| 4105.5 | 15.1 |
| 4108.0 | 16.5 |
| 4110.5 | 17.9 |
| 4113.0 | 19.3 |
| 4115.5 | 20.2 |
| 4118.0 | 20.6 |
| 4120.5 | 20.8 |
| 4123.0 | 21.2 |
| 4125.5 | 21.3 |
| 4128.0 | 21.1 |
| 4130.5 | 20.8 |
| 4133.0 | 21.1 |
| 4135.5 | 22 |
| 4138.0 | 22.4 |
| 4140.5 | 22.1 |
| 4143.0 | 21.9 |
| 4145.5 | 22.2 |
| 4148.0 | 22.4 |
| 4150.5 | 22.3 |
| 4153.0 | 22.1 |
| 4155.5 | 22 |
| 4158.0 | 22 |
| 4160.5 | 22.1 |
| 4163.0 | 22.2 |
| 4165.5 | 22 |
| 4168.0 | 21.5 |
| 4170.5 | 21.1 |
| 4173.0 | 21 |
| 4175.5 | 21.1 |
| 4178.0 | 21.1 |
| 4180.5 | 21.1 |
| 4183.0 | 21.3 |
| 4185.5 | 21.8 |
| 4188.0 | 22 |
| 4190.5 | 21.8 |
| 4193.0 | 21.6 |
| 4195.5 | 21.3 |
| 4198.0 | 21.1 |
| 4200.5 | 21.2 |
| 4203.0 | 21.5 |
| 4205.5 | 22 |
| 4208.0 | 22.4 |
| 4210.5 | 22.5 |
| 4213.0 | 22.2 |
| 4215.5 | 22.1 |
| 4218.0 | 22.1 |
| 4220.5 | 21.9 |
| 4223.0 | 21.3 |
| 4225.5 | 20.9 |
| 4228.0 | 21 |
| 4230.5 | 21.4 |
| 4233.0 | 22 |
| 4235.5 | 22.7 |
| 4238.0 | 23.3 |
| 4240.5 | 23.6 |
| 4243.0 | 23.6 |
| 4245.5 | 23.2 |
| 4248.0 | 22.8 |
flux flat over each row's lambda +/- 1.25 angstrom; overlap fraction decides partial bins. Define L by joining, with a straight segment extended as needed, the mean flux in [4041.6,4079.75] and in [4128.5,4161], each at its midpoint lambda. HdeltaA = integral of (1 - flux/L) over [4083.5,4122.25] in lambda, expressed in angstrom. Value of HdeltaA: 6.5 angstrom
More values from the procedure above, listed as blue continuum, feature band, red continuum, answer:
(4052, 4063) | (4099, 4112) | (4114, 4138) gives 3.49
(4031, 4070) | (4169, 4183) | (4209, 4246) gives 0.65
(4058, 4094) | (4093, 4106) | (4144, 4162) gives 3.56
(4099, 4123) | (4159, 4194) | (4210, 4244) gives -2.28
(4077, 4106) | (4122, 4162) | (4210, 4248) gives -4.69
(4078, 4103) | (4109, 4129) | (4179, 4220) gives -1.11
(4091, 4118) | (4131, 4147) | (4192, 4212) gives -2.82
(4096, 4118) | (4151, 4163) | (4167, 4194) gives -1.31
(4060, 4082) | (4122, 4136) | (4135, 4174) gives 0.23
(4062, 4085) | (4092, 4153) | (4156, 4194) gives 4.38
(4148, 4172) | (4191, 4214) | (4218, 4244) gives 0.33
